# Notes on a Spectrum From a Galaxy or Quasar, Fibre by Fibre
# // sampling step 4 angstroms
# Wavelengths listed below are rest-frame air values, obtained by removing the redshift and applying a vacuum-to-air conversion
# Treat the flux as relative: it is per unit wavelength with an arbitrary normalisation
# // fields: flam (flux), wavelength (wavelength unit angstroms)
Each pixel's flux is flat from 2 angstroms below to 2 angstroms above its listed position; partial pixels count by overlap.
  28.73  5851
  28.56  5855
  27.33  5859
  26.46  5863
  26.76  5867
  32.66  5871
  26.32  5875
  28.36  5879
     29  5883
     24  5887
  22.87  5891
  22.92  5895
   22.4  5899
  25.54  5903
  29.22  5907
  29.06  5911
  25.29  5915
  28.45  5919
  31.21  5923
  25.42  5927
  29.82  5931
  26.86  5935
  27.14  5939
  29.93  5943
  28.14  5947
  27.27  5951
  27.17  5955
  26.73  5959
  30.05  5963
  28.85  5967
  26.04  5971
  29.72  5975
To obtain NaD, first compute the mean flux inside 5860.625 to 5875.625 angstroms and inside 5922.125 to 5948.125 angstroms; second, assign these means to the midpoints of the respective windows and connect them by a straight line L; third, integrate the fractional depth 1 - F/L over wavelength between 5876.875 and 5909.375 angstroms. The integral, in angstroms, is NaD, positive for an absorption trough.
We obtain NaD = 3.03 angstroms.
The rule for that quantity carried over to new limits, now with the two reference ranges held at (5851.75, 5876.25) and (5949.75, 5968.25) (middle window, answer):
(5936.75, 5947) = -0.14 angstroms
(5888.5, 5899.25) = 2.00 angstroms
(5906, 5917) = 0.13 angstroms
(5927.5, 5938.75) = 0.11 angstroms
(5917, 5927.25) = -0.30 angstroms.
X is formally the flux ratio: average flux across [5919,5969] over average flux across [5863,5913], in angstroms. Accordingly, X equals 1.06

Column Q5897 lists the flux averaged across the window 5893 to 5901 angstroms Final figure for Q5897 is 22.7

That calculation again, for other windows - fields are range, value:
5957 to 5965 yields 28.4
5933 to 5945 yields 28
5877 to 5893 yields 26.1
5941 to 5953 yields 28.4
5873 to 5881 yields 27.3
